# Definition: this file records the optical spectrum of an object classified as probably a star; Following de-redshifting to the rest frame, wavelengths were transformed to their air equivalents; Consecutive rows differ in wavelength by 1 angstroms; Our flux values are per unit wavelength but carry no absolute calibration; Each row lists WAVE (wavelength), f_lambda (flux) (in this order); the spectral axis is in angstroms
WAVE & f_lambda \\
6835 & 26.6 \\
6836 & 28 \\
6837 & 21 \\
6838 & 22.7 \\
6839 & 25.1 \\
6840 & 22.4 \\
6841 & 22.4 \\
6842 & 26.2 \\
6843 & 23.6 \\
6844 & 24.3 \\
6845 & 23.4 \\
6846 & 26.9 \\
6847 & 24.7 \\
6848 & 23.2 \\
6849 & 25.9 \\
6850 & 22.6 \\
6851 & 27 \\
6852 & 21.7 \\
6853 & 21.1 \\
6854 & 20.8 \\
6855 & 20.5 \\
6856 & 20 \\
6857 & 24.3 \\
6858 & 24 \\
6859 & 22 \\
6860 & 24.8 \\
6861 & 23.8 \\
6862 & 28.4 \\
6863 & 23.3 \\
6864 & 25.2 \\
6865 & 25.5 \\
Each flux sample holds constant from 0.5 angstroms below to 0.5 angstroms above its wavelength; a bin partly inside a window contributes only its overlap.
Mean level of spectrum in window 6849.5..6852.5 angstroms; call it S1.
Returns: 23.8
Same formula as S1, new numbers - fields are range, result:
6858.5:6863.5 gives 24.5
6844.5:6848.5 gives 24.5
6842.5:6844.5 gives 24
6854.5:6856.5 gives 20.2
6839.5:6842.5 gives 23.7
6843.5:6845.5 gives 23.9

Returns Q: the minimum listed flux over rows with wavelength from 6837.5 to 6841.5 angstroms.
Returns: 22.4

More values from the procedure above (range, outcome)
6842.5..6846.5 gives 23.4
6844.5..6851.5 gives 22.6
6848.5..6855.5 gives 20.5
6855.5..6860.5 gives 20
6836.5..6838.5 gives 21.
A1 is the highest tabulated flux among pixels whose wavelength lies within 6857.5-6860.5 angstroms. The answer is 24.8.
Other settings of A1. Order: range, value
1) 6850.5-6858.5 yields 27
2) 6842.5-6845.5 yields 24.3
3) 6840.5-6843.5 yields 26.2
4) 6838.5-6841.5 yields 25.1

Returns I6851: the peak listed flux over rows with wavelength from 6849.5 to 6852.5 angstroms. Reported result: 27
